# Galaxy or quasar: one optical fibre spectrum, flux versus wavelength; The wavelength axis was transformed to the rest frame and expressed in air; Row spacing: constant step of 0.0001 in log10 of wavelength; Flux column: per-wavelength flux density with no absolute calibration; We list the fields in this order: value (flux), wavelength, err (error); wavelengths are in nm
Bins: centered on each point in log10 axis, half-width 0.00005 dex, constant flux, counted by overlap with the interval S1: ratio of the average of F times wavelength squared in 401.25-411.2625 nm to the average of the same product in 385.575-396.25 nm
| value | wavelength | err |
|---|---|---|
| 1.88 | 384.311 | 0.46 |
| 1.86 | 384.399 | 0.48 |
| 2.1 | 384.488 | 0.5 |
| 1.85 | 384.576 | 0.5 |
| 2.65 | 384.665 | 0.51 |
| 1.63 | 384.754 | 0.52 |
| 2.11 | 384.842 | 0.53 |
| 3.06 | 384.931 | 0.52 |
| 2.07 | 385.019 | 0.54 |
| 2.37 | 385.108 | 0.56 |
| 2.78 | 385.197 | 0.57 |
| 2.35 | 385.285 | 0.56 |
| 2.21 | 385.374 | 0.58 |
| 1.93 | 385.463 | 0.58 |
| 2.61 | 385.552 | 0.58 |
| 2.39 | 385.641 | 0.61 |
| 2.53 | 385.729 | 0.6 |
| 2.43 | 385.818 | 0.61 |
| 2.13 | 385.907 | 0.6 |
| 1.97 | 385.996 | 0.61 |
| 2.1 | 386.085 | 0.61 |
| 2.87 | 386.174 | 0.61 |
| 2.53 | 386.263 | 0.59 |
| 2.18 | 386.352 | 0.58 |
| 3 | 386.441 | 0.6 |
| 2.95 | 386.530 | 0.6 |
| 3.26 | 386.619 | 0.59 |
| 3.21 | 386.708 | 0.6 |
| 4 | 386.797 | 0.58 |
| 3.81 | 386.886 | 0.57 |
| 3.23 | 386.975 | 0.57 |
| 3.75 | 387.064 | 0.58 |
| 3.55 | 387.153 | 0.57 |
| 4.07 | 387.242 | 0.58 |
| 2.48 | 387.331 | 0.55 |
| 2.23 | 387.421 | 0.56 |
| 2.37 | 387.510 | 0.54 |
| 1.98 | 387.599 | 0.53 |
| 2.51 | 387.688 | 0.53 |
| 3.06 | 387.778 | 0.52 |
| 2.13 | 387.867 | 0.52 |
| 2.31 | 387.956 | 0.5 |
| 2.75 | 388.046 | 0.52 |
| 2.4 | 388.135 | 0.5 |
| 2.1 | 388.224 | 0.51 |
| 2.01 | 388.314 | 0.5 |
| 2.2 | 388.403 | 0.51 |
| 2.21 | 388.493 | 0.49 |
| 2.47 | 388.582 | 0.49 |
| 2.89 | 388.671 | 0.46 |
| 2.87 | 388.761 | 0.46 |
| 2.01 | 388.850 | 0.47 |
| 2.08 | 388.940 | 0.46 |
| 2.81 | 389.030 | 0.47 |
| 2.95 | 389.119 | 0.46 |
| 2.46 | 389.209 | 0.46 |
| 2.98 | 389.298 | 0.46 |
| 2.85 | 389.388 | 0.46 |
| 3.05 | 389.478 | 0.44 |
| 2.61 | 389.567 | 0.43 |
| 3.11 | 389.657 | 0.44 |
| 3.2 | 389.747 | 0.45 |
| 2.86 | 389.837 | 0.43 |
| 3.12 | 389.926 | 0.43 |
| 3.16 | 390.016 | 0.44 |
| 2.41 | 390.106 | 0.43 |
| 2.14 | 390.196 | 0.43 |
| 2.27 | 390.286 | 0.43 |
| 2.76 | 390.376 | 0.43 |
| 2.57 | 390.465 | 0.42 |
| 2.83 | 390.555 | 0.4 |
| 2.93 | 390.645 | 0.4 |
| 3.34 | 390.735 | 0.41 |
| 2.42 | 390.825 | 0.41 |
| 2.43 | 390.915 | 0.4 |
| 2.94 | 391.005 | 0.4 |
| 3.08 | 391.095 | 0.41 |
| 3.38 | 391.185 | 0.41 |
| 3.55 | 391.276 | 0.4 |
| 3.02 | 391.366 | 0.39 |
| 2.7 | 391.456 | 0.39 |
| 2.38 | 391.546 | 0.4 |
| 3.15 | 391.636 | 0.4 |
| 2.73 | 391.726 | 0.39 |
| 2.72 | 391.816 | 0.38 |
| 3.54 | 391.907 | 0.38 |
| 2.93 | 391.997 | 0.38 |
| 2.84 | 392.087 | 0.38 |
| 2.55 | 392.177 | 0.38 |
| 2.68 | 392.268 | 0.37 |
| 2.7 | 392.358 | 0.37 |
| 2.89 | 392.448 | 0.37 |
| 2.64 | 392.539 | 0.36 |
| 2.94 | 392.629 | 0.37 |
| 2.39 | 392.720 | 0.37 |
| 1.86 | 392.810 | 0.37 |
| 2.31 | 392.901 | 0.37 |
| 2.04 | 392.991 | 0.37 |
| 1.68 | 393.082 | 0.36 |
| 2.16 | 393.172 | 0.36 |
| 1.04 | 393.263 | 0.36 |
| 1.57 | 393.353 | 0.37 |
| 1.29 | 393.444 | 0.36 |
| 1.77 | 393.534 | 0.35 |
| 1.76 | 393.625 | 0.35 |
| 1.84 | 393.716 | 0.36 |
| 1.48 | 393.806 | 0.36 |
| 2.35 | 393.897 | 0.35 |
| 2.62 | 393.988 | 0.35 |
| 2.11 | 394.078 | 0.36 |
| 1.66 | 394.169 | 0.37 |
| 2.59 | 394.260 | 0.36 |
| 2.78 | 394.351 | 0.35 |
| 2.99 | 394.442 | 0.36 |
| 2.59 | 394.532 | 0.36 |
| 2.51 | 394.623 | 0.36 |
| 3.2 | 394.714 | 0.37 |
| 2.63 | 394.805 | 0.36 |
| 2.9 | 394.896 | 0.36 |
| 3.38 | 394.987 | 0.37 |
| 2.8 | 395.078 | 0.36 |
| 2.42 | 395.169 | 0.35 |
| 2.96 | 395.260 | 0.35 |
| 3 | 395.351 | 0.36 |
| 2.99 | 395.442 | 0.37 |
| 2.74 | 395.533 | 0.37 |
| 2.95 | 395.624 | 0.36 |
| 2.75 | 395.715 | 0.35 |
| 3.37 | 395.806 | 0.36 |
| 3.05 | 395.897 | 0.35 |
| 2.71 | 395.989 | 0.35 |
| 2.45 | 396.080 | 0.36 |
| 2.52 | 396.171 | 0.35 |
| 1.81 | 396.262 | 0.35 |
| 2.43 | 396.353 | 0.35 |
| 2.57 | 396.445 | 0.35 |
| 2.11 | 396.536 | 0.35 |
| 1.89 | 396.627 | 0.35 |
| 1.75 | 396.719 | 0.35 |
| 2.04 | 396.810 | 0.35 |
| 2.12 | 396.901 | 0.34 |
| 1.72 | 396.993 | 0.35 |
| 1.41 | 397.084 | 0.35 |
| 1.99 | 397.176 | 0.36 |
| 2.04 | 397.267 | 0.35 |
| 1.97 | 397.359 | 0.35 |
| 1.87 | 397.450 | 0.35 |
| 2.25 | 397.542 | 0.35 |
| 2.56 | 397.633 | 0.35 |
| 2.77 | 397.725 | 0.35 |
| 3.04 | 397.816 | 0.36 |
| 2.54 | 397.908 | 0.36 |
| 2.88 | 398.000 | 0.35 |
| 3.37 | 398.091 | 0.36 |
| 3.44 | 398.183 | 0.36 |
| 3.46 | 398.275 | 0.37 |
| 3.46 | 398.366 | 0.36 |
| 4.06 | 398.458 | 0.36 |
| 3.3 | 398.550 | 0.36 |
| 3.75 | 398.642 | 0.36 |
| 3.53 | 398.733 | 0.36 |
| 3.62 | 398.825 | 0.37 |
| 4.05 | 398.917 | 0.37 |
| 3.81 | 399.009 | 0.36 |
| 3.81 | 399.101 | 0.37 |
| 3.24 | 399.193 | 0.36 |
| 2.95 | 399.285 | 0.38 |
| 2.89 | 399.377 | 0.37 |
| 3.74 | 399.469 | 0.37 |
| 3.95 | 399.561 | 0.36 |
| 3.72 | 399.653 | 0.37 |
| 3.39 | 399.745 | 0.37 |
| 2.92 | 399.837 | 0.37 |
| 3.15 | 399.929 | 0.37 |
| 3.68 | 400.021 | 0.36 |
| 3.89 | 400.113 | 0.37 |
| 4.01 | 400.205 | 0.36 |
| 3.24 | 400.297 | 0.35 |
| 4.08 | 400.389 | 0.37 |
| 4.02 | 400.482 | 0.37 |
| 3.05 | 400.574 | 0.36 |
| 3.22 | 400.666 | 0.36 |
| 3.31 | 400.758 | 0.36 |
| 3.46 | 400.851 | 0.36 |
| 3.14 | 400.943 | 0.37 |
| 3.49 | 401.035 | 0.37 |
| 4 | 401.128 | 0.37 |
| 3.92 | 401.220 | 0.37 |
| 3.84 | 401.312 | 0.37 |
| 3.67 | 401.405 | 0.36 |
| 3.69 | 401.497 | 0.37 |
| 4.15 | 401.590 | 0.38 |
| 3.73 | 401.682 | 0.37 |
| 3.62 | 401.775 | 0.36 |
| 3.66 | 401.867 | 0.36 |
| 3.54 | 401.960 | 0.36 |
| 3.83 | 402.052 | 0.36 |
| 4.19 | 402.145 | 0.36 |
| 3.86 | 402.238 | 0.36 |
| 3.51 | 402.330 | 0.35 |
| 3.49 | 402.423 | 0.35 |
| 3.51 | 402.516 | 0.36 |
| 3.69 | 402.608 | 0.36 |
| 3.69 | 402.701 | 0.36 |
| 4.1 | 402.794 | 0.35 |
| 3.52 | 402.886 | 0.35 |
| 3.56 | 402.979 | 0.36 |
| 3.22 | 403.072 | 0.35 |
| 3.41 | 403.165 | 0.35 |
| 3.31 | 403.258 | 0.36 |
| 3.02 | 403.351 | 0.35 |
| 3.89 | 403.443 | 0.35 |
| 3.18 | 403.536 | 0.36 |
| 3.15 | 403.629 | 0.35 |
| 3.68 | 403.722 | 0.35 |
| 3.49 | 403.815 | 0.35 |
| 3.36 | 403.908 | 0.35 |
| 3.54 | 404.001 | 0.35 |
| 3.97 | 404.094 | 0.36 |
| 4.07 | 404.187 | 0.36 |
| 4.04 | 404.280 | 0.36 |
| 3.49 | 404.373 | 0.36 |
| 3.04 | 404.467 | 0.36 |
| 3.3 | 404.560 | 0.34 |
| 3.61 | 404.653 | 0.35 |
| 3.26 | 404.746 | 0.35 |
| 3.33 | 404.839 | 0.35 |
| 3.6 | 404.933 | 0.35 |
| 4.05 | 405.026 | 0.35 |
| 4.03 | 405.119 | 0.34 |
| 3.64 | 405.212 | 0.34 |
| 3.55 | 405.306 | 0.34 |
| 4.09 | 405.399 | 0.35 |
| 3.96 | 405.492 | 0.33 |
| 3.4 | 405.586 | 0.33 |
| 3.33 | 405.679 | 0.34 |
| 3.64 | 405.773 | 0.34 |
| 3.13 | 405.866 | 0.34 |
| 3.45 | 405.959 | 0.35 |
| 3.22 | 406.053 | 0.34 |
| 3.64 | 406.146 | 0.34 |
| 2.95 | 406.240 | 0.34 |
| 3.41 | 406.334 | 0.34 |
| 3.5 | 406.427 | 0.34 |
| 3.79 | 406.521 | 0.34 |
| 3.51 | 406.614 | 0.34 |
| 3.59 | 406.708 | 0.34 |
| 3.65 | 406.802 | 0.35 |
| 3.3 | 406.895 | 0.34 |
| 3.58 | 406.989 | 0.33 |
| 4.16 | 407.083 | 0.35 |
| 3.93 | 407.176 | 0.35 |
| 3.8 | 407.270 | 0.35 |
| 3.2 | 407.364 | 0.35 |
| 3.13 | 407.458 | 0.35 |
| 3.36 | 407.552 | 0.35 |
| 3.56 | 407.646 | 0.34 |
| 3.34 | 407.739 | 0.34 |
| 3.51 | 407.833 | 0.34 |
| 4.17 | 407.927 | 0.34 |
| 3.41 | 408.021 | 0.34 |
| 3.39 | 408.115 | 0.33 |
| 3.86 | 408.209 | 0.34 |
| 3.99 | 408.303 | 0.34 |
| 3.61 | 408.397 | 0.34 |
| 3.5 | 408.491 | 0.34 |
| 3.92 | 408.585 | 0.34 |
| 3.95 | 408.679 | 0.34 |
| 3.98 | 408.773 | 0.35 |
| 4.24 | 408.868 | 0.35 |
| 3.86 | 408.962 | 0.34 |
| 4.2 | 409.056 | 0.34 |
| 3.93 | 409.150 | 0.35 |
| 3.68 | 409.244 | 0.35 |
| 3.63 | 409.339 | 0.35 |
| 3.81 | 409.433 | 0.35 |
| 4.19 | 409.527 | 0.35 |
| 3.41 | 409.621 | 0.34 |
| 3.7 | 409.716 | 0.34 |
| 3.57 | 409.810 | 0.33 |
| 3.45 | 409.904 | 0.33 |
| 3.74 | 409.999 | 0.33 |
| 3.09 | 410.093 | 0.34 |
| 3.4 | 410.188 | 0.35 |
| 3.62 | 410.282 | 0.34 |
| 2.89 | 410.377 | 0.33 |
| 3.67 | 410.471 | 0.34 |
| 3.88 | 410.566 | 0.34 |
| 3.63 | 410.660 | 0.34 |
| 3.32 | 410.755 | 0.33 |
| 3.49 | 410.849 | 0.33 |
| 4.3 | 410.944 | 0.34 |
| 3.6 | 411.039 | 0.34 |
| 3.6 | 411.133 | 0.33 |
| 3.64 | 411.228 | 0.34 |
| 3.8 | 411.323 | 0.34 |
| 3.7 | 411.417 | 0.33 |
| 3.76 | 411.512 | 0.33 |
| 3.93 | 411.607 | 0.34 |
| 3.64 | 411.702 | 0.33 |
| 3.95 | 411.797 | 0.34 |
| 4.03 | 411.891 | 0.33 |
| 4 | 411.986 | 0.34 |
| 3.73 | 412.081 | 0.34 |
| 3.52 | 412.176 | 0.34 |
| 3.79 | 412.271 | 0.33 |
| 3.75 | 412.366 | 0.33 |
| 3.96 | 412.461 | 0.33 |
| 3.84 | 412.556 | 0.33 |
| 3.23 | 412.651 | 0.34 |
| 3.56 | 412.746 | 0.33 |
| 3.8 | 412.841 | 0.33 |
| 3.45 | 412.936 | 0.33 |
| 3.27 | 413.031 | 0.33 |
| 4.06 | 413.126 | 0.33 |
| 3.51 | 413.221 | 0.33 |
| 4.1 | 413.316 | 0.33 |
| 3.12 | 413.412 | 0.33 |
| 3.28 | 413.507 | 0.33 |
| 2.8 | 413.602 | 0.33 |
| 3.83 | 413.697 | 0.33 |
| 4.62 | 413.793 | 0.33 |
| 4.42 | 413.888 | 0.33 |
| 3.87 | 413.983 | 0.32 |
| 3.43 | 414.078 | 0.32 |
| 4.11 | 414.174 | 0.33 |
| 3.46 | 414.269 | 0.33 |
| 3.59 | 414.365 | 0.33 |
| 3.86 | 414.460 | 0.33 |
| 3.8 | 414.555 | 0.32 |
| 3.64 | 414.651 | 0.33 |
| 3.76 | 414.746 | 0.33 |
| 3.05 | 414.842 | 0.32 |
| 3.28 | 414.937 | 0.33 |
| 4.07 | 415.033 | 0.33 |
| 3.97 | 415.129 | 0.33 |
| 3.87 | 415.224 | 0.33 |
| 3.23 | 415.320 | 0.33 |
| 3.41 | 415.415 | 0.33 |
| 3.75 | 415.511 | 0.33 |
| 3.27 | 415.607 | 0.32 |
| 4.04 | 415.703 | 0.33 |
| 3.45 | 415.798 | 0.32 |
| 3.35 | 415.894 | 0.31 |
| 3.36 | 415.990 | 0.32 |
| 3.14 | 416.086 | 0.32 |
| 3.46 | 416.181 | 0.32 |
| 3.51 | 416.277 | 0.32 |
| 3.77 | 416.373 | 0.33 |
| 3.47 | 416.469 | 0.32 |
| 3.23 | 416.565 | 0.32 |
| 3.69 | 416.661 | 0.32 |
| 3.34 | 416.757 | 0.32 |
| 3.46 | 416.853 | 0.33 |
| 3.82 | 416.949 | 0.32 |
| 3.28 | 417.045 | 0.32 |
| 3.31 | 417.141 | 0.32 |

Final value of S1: 1.48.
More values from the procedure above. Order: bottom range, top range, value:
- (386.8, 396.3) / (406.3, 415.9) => 1.54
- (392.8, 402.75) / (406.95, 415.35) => 1.34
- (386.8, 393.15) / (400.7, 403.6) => 1.41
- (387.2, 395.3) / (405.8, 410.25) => 1.54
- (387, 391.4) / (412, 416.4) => 1.51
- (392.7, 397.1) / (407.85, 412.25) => 1.72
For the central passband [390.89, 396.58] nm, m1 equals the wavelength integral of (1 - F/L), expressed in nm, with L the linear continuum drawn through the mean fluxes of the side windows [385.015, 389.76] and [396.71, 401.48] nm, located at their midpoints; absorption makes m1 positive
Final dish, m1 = 0.742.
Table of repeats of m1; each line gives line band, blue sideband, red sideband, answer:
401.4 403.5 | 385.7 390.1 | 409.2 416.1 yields -0.239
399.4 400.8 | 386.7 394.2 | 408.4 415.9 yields -0.208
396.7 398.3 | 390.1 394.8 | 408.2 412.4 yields 0.256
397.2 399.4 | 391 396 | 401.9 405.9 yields -0.036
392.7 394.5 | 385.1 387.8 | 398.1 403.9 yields 0.651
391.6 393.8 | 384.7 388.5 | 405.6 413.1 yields 0.429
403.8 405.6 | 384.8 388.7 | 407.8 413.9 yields -0.113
